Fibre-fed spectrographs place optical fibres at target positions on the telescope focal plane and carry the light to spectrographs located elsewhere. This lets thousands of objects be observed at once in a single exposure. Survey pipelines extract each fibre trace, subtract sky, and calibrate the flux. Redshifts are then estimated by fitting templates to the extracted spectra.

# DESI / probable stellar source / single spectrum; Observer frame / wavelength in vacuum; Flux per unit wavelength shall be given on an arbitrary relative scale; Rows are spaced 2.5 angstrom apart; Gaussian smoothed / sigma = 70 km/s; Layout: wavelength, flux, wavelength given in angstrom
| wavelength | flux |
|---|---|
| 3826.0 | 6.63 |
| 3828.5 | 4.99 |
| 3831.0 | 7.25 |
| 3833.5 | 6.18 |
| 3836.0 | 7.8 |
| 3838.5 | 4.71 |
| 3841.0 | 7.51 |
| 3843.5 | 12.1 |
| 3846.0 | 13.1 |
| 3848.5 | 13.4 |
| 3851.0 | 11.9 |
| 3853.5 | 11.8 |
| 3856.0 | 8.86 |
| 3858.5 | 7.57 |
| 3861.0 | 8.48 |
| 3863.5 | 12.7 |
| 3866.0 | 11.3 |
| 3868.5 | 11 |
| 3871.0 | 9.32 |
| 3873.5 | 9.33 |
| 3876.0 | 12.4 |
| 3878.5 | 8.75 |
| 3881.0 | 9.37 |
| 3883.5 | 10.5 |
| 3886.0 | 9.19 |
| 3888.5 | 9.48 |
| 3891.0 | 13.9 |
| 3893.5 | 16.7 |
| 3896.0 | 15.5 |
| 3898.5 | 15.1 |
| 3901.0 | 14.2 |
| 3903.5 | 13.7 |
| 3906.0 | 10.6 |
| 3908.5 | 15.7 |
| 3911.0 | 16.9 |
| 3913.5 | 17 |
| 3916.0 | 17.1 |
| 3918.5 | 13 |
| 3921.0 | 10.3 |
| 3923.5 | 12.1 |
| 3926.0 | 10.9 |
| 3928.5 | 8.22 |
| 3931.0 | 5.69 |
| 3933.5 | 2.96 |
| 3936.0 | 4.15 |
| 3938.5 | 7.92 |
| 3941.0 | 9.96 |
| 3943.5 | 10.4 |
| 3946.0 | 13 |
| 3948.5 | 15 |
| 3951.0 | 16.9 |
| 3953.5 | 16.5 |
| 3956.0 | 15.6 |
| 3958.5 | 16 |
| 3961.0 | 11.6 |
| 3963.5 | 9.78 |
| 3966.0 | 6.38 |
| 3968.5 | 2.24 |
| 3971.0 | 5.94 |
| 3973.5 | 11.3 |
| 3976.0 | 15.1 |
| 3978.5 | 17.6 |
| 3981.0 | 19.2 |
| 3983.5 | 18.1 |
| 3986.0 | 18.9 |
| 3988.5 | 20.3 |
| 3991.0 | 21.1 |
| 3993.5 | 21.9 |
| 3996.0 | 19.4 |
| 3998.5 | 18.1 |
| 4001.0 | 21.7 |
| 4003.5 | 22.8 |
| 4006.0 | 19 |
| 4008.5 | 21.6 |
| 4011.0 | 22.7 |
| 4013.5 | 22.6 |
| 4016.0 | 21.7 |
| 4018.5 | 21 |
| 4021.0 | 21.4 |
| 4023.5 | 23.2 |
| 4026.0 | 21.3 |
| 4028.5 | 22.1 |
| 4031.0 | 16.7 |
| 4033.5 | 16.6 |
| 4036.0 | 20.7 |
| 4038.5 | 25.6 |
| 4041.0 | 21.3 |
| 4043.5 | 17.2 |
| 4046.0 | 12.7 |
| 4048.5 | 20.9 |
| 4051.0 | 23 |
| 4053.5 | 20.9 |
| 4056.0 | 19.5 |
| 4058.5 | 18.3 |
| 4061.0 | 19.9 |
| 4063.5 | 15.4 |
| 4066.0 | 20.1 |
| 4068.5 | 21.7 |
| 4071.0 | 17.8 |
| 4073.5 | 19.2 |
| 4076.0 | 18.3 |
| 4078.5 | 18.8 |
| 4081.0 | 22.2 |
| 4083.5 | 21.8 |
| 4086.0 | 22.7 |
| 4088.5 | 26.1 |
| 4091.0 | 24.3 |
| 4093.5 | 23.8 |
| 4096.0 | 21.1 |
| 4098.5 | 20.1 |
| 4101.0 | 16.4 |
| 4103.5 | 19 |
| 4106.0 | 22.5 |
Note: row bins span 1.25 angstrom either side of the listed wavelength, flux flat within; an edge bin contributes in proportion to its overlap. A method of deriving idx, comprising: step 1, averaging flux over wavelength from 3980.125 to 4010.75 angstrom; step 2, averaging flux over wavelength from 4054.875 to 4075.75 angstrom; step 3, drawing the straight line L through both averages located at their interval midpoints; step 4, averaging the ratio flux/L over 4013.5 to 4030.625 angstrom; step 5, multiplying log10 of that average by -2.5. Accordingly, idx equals -0.10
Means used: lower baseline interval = 20.3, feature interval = 21.6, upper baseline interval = 19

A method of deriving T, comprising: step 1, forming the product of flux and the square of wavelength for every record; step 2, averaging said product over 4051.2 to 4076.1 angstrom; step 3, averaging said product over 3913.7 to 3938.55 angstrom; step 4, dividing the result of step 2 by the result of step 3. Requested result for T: 2.2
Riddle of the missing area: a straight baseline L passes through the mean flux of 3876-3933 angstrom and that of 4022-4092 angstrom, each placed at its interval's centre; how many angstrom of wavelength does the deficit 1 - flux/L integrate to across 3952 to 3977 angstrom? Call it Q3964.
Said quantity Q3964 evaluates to 7.0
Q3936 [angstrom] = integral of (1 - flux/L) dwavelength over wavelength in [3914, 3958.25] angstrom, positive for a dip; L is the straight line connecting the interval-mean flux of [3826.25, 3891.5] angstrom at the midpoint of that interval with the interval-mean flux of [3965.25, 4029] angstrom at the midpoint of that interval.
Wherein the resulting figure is 9.7 angstrom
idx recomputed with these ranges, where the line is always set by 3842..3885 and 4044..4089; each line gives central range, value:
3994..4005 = -0.22 mag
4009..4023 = -0.24 mag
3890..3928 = -0.11 mag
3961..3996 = 0.11 mag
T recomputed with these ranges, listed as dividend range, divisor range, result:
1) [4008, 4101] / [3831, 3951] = 2.03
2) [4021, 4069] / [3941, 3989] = 1.53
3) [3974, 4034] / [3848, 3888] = 2.09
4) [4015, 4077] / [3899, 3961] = 1.72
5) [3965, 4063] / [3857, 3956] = 1.70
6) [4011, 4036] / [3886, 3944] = 1.87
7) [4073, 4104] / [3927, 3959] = 2.10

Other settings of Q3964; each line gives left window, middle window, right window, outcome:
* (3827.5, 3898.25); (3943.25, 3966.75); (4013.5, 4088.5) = 2.67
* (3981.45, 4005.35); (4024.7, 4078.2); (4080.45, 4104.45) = 4.13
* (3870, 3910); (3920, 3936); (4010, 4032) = 7.31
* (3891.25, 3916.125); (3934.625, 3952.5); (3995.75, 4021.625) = 6.58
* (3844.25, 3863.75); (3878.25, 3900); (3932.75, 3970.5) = -2.91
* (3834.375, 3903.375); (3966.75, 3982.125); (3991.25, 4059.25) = 5.17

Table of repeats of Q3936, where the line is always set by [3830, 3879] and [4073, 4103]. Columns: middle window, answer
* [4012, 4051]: -4.27 angstrom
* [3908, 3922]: -2.54 angstrom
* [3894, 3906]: -2.32 angstrom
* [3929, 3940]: 6.60 angstrom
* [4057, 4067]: 0.77 angstrom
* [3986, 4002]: -3.52 angstrom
